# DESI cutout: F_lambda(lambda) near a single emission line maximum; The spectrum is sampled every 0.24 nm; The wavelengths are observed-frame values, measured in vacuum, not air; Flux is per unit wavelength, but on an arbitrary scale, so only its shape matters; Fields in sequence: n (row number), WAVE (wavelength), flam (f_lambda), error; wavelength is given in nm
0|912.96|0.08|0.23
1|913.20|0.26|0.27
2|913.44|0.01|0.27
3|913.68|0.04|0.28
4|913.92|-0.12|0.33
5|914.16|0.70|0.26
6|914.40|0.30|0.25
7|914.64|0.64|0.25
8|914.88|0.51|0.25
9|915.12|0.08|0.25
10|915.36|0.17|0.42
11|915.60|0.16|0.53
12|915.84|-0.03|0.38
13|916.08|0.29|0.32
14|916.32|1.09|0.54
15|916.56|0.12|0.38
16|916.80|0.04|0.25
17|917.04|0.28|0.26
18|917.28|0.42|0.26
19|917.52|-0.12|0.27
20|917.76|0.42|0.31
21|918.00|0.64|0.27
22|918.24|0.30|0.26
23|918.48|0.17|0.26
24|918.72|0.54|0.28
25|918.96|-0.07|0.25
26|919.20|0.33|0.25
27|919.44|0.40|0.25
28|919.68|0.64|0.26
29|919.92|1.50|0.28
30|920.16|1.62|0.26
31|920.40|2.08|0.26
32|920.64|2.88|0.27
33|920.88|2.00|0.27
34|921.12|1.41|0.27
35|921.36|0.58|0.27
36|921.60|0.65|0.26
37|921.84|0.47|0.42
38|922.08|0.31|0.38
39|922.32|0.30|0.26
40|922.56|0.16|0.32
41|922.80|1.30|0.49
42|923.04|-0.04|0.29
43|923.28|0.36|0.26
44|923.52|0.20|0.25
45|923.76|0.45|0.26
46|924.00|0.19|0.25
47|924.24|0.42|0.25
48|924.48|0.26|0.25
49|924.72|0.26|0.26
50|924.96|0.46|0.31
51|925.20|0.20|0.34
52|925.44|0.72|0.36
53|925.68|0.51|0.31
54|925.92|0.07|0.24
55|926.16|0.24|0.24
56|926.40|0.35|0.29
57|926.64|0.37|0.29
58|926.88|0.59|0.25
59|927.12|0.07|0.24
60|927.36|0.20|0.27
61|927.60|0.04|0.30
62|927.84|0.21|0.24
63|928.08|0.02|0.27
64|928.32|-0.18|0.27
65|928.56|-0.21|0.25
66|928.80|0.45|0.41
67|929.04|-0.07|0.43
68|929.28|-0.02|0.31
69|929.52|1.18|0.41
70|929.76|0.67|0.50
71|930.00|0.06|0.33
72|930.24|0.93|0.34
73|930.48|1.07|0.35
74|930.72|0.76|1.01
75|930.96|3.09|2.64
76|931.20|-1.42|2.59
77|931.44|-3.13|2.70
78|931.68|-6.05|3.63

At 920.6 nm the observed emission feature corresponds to [O II]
